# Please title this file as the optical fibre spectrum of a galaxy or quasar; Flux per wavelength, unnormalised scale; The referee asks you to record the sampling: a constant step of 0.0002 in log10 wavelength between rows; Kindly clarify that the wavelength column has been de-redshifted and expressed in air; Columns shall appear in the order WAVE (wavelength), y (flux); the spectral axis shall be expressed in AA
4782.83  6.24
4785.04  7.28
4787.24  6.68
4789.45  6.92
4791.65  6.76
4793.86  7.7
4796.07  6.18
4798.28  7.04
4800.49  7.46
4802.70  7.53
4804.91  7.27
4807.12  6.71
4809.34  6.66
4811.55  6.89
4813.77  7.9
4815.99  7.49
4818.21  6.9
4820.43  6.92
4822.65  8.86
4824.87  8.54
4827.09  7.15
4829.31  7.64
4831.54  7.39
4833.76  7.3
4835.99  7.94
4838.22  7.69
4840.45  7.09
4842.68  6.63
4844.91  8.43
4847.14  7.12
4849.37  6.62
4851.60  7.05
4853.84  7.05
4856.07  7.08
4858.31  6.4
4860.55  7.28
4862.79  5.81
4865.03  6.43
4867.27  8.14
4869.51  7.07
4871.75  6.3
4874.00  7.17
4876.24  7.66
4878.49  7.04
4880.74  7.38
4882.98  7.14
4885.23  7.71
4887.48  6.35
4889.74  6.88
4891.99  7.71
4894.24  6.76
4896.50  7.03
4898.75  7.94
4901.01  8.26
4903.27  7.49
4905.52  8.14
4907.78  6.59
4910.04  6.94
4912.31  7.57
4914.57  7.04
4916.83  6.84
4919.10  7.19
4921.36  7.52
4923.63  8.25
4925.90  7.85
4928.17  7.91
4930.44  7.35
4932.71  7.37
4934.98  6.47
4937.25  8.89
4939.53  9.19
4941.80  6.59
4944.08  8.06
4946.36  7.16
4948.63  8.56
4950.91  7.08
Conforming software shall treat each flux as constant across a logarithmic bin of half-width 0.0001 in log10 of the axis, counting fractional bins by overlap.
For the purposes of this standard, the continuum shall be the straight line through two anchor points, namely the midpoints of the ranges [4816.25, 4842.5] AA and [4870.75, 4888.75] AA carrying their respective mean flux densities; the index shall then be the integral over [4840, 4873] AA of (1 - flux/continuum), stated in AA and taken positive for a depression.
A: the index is 1.53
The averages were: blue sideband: 7.55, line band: 6.97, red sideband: 7.09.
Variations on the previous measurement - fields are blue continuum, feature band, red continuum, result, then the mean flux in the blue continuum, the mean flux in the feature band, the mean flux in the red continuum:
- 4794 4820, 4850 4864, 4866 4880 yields 0.8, 7.11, 6.77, 7.22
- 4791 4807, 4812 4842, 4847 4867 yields -2.6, 7.12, 7.57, 6.8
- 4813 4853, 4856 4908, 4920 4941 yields 3.3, 7.47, 7.17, 7.84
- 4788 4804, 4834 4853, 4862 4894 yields -0.7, 7.08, 7.31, 7.06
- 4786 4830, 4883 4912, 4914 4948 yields 0.7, 7.26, 7.31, 7.6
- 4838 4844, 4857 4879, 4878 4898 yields 0.6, 7.1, 6.93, 7.13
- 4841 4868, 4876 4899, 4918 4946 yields 0.3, 6.99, 7.19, 7.7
